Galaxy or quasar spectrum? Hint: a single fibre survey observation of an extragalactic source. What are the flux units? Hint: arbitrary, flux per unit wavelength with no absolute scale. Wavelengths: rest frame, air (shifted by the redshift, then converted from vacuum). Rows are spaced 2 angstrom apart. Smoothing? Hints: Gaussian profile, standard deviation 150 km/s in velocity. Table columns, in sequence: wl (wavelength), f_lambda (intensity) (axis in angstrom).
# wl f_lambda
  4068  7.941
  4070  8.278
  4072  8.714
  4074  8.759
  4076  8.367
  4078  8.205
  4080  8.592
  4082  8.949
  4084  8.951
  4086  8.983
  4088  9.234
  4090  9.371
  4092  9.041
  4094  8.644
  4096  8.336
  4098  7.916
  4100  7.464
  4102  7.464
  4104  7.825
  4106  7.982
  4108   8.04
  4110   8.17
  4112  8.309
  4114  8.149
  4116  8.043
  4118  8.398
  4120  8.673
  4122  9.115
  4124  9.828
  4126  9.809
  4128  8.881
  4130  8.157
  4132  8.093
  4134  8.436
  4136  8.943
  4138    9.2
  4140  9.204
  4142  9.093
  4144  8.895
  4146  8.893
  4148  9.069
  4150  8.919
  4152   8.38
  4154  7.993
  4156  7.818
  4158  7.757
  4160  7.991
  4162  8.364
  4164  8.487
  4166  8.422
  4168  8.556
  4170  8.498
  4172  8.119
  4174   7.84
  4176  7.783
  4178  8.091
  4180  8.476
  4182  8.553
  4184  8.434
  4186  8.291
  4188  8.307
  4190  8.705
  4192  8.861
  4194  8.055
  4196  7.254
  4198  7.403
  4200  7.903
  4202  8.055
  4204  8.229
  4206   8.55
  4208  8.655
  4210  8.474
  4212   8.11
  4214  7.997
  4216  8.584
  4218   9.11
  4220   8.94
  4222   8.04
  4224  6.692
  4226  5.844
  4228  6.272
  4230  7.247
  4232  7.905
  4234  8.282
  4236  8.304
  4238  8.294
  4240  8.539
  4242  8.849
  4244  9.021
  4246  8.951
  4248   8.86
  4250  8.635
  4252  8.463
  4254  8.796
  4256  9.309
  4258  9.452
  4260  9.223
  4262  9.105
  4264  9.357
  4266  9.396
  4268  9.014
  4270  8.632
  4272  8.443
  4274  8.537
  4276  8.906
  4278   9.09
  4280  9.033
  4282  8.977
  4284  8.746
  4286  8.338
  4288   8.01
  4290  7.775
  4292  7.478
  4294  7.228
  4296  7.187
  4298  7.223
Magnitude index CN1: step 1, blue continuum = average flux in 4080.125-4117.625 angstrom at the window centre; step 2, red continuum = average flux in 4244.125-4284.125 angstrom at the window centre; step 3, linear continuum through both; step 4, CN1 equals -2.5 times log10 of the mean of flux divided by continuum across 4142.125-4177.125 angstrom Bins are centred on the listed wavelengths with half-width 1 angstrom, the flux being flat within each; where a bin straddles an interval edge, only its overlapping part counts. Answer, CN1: 0.03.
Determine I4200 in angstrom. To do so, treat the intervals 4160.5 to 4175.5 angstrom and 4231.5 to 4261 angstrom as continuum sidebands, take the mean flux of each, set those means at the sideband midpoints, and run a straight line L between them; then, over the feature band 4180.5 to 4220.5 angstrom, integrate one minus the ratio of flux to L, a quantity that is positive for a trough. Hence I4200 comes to 0.8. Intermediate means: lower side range 8.3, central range 8.32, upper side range 8.74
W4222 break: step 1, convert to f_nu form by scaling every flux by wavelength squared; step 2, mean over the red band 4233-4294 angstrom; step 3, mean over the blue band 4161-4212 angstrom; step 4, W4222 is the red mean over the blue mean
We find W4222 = 1.1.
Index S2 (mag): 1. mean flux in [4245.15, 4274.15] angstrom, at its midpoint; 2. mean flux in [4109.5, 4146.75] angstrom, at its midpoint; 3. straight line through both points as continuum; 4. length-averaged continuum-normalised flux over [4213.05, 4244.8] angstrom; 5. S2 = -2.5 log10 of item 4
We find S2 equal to 0.119 mag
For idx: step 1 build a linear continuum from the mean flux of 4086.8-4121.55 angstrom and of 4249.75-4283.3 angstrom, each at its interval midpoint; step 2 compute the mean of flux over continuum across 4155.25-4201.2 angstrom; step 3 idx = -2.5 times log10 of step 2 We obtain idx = 0.06 mag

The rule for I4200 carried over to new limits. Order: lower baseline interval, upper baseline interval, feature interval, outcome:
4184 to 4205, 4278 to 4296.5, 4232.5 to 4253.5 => -1.2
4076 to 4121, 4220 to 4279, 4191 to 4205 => 0.8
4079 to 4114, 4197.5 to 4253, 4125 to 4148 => -1.5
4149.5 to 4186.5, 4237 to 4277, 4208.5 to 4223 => 0.2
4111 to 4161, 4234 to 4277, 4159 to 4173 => 0.6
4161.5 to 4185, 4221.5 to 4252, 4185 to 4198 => 0.1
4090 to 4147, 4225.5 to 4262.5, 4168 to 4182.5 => 0.5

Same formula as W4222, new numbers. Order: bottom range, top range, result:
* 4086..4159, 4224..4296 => 1.05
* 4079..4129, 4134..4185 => 1.02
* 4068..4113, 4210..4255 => 1.04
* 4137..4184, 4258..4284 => 1.12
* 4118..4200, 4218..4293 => 1.05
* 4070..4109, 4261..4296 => 1.11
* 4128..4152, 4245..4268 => 1.09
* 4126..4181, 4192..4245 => 0.98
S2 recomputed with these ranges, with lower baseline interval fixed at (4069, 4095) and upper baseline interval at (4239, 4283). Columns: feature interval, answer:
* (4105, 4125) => 0.04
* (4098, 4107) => 0.14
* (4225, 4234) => 0.26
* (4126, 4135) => 0.03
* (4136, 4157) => 0.01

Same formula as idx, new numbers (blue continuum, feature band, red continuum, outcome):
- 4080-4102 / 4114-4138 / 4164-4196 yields -0.032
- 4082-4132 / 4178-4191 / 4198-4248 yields -0.023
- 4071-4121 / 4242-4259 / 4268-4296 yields -0.068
